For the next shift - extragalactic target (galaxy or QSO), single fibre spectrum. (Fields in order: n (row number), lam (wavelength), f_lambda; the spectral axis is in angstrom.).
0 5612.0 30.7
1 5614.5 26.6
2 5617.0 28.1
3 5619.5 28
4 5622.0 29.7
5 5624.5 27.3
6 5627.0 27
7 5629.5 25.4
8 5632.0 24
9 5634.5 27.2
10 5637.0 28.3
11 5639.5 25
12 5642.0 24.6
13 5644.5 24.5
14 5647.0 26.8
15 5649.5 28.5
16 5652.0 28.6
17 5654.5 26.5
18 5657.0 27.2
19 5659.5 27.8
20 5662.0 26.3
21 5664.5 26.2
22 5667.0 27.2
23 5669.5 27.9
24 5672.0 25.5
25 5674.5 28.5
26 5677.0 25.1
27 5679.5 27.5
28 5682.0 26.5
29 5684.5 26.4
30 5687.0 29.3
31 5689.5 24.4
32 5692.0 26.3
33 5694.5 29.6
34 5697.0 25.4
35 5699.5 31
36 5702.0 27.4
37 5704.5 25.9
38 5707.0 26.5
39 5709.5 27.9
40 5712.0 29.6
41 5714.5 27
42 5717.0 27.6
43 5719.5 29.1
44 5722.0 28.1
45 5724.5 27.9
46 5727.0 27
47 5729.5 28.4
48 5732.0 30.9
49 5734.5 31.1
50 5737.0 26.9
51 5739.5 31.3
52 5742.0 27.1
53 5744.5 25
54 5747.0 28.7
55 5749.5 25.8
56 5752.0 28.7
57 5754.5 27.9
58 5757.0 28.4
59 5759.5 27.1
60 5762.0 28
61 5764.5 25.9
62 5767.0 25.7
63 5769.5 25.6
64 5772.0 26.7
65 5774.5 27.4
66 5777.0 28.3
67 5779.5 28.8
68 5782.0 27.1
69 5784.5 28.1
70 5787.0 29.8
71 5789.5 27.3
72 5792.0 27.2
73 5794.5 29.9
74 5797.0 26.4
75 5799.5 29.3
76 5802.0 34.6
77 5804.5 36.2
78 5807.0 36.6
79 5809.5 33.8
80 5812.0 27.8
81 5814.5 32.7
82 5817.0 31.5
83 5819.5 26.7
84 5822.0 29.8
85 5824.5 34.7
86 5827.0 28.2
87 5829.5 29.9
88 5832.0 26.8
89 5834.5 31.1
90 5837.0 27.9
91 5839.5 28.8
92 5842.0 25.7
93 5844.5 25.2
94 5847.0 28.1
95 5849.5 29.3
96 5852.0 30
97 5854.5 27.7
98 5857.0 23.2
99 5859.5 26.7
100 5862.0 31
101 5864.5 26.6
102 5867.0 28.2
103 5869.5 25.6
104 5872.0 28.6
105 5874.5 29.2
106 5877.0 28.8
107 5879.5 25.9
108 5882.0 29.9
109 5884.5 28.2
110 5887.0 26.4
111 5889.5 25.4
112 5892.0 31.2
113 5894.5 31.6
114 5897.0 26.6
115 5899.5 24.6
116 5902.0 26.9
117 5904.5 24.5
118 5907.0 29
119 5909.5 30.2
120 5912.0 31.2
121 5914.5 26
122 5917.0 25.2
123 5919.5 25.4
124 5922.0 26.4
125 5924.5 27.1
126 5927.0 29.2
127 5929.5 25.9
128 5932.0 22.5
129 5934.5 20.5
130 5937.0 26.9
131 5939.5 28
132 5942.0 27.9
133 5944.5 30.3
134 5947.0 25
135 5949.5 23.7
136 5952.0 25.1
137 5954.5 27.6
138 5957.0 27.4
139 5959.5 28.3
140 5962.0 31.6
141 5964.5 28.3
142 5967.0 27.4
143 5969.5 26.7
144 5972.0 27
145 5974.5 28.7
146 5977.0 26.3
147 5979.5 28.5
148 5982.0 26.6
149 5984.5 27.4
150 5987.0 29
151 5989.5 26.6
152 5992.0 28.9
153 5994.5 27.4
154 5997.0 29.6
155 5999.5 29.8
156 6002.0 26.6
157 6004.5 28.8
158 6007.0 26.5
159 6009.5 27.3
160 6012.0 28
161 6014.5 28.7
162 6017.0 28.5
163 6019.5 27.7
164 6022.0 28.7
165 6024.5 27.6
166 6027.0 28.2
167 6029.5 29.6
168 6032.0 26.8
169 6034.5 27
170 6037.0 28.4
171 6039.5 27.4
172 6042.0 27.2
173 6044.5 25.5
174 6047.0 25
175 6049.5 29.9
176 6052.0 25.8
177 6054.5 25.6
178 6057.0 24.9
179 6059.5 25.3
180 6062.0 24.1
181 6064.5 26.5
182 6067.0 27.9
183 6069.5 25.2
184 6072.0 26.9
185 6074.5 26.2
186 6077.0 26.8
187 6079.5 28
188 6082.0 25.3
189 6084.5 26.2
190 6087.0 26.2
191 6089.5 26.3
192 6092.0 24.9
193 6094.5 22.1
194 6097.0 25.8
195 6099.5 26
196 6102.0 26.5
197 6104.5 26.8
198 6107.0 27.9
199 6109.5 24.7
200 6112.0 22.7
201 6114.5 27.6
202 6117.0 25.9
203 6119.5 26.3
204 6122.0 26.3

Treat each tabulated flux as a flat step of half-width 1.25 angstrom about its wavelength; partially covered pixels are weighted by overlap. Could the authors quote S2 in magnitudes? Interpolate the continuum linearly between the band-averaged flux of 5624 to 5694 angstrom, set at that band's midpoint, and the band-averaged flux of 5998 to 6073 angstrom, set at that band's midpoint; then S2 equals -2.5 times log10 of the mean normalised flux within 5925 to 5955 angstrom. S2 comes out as 0.04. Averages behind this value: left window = 26.7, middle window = 26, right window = 27.2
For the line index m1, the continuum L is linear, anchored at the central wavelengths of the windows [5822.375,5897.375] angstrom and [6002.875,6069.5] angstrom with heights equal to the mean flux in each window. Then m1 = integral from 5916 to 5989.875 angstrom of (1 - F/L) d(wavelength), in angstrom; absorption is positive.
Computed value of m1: 2.1 angstrom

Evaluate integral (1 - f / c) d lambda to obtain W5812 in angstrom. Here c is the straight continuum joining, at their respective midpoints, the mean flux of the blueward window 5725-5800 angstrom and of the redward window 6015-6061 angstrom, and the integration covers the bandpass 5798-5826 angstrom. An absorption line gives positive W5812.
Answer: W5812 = -4.38 angstrom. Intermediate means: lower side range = 27.8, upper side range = 27.2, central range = 32.1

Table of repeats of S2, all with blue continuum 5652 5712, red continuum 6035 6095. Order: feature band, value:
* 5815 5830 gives -0.132 mag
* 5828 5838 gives -0.084 mag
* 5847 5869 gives -0.042 mag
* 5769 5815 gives -0.108 mag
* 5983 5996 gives -0.059 mag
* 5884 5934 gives -0.019 mag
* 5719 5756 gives -0.049 mag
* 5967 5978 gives -0.032 mag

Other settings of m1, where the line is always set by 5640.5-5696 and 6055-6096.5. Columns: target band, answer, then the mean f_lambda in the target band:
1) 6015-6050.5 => -2.4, 27.7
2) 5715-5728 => -0.6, 27.9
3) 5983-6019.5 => -2.9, 28.1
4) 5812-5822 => -1.3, 29.9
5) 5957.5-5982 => -1.8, 28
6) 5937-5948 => -0.7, 27.8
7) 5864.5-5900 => -2.2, 27.9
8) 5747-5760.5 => -0.5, 27.7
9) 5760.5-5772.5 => 0.1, 26.4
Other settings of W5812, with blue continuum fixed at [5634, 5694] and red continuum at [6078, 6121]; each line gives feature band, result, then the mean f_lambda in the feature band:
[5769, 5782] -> -0.44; 27.4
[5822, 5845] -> -2.14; 28.9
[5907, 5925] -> -0.85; 27.5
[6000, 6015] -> -0.96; 27.7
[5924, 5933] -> 0.00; 26.2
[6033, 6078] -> -0.84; 26.4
